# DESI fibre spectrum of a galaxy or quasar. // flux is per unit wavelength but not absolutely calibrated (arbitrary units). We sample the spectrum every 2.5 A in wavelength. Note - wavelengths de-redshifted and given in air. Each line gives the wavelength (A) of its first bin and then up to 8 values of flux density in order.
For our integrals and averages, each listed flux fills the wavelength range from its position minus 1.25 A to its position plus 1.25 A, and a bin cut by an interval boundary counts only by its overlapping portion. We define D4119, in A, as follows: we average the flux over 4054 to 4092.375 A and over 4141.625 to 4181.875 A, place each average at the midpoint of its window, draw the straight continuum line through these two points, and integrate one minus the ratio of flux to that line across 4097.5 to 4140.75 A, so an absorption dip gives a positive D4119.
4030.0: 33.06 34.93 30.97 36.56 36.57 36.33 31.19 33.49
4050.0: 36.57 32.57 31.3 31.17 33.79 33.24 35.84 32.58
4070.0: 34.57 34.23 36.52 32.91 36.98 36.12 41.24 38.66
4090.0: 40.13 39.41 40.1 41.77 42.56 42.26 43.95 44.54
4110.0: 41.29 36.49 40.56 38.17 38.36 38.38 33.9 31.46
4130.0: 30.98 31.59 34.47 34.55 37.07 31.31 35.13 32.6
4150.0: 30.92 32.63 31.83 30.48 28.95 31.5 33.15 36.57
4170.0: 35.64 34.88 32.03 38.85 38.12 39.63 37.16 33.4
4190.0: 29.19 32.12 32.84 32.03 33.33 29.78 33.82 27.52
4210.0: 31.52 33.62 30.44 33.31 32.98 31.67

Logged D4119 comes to -4.19 A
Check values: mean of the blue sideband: 35.4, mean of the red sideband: 33.5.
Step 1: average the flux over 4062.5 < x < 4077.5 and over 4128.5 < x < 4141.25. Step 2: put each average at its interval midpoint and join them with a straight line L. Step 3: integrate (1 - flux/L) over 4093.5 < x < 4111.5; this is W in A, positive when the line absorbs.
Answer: -4.3 A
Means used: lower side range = 34.5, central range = 42.2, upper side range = 33.7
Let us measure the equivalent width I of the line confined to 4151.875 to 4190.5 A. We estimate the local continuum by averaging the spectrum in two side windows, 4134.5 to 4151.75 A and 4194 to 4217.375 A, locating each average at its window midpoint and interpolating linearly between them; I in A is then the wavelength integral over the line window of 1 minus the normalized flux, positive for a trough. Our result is -1.6 A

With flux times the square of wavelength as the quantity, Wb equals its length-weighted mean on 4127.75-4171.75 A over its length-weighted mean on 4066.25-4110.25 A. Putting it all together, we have 0.87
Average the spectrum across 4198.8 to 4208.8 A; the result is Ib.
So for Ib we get 31.1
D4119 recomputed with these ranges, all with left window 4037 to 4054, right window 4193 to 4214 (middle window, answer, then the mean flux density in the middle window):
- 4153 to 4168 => 0.32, 31.9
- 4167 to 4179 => -1.20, 35.6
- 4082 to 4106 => -4.96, 40.7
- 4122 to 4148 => -0.51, 33.7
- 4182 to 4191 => -0.70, 34.6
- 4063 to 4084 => -0.53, 35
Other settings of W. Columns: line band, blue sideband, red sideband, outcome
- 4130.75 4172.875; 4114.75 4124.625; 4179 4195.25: 4.0 A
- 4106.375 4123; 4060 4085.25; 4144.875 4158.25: -3.1 A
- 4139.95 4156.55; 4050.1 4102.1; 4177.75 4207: 1.0 A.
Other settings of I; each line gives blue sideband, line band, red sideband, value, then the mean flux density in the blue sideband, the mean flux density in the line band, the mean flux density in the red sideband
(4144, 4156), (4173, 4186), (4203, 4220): -1.96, 32.6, 37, 31.7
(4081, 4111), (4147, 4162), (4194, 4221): 2.09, 41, 31.2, 31.9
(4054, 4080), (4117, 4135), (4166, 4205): -0.24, 33.8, 34.5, 34.3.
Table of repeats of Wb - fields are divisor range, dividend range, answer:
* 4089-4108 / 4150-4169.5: 0.79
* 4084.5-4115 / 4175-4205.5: 0.87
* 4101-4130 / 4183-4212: 0.87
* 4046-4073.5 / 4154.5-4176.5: 1.03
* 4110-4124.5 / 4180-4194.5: 0.93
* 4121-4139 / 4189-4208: 0.97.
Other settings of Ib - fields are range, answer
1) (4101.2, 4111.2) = 43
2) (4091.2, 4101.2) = 40.9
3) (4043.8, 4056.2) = 33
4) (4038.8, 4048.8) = 34.4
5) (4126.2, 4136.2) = 32.1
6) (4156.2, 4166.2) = 31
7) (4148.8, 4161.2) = 31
